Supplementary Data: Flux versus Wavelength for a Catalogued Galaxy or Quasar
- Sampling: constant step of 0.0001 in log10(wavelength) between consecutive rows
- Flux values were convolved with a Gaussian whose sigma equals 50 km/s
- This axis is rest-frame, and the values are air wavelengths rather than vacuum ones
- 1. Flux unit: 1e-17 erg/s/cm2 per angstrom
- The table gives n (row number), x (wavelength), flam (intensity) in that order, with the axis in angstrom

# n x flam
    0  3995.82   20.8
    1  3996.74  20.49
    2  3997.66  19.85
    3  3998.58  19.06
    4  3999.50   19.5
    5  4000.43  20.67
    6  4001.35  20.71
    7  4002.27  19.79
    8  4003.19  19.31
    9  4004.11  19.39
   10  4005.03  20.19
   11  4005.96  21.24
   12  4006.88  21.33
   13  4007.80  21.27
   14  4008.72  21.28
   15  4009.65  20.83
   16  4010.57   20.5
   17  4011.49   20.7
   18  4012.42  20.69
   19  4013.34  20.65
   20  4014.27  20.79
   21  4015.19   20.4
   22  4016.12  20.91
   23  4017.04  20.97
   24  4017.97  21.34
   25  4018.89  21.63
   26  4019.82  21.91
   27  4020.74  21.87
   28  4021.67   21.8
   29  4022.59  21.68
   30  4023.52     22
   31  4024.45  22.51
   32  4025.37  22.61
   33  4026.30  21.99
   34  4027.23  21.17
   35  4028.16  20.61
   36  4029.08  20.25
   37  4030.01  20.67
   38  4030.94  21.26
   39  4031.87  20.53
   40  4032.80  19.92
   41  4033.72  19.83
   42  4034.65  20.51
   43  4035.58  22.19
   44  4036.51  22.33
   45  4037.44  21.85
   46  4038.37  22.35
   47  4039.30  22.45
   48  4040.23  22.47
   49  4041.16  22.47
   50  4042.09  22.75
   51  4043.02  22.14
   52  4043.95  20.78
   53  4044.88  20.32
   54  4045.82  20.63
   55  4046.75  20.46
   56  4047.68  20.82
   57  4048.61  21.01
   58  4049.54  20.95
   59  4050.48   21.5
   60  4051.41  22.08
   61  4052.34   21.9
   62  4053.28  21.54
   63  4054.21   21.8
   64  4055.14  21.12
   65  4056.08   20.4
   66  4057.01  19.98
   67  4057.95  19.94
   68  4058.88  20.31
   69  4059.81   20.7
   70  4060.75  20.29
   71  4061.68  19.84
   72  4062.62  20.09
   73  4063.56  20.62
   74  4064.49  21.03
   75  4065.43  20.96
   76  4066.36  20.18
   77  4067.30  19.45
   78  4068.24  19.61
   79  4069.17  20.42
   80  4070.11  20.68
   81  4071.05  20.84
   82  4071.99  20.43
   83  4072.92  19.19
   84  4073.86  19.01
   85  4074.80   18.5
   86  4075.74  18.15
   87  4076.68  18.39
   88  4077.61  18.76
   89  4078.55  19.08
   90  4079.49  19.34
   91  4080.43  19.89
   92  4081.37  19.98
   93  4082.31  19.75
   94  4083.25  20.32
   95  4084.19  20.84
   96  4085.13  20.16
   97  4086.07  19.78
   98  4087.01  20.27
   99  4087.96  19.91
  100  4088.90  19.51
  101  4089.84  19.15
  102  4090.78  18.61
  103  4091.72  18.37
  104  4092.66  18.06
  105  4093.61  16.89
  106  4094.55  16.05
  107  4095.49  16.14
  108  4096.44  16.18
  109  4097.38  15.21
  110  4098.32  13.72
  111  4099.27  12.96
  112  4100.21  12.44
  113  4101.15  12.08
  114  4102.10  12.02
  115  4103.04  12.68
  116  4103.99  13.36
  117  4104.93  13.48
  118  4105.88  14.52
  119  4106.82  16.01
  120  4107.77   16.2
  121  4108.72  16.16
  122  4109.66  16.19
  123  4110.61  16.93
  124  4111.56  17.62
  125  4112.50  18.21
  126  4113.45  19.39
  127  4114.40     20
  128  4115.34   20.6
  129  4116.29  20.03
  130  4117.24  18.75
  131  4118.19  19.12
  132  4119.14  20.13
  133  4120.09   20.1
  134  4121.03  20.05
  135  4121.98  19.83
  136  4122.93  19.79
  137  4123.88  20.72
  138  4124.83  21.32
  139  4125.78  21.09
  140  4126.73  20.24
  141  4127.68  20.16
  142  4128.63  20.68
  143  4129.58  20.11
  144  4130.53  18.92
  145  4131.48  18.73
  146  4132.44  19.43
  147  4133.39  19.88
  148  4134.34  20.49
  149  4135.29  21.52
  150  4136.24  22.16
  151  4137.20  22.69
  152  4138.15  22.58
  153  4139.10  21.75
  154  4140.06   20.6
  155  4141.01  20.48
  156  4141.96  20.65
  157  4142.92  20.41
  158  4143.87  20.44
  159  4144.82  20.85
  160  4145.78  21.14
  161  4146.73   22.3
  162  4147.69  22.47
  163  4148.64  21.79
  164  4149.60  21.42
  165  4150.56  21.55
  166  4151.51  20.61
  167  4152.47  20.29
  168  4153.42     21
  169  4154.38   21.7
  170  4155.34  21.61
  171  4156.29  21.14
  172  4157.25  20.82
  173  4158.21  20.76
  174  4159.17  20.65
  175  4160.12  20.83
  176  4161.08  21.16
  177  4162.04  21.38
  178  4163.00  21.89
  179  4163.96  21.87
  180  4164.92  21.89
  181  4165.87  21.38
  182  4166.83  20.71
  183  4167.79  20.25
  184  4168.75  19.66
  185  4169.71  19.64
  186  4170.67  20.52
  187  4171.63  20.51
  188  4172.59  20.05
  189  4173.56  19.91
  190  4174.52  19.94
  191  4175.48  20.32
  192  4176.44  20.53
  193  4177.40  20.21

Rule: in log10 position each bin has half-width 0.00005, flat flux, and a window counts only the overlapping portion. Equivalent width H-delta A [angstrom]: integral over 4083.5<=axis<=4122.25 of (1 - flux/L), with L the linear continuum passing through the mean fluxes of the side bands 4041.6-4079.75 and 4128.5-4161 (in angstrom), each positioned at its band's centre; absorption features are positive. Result 6.4 angstrom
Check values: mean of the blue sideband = 20.4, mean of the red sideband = 21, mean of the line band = 17.3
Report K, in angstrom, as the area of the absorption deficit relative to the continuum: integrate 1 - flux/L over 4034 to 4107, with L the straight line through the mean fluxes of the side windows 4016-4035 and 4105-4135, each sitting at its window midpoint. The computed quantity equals 3.58 angstrom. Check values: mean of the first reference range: 21.3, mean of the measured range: 19.2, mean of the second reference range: 19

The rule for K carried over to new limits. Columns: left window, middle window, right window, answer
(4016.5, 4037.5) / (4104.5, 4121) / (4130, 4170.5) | 2.5 angstrom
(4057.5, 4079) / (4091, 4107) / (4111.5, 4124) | 4.0 angstrom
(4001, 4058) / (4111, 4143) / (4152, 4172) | 1.2 angstrom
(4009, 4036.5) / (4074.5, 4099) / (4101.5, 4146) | 1.7 angstrom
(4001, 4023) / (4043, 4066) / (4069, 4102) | -1.8 angstrom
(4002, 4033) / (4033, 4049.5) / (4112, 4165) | -0.4 angstrom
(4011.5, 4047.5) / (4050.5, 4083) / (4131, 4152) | 1.7 angstrom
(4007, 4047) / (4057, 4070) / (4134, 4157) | 0.6 angstrom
